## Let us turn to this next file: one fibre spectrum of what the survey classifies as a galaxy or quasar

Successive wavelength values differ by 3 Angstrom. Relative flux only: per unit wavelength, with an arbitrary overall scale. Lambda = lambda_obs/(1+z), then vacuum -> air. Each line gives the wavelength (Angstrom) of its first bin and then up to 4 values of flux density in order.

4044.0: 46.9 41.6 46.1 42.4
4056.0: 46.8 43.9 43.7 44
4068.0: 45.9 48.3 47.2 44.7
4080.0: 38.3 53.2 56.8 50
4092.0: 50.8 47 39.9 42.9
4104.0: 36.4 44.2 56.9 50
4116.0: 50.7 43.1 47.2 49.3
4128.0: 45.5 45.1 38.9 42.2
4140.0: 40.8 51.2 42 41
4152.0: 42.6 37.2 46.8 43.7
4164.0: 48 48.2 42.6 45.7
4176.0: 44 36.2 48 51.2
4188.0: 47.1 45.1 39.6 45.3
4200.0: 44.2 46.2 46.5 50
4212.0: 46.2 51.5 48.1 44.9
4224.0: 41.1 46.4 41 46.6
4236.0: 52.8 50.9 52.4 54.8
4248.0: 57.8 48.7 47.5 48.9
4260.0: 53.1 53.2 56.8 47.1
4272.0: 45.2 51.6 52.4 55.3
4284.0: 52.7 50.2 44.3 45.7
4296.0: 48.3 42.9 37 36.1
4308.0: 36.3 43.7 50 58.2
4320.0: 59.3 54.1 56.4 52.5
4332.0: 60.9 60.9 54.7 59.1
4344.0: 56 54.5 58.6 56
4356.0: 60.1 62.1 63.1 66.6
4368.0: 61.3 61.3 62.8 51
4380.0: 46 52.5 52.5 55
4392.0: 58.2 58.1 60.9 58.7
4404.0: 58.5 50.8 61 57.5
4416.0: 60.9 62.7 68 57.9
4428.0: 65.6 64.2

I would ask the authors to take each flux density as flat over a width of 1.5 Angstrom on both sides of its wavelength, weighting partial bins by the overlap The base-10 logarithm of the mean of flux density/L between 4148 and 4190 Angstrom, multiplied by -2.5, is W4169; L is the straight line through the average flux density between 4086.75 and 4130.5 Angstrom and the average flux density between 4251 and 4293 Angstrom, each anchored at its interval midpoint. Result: 0.086 mag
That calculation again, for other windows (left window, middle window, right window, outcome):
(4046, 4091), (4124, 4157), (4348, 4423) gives 0.14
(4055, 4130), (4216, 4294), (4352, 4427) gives 0.08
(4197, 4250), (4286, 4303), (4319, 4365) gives 0.21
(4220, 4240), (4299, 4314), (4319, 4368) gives 0.34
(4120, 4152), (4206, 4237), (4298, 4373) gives 0.04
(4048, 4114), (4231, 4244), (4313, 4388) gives 0.05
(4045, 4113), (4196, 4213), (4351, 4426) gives 0.10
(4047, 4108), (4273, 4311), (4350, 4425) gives 0.18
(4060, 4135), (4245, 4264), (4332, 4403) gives 0.03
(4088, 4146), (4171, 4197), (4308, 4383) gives 0.10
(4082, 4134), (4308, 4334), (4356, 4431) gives 0.05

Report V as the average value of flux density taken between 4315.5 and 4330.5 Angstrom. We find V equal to 56.1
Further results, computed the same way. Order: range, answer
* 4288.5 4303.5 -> 43.6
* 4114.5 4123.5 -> 47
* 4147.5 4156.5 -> 40.3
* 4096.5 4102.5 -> 41.4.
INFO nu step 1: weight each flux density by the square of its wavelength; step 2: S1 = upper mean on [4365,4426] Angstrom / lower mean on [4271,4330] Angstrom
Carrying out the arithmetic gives 1.25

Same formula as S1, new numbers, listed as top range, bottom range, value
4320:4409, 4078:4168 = 1.41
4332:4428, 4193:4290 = 1.27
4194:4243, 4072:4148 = 1.07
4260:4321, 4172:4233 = 1.11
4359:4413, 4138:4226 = 1.41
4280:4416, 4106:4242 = 1.29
